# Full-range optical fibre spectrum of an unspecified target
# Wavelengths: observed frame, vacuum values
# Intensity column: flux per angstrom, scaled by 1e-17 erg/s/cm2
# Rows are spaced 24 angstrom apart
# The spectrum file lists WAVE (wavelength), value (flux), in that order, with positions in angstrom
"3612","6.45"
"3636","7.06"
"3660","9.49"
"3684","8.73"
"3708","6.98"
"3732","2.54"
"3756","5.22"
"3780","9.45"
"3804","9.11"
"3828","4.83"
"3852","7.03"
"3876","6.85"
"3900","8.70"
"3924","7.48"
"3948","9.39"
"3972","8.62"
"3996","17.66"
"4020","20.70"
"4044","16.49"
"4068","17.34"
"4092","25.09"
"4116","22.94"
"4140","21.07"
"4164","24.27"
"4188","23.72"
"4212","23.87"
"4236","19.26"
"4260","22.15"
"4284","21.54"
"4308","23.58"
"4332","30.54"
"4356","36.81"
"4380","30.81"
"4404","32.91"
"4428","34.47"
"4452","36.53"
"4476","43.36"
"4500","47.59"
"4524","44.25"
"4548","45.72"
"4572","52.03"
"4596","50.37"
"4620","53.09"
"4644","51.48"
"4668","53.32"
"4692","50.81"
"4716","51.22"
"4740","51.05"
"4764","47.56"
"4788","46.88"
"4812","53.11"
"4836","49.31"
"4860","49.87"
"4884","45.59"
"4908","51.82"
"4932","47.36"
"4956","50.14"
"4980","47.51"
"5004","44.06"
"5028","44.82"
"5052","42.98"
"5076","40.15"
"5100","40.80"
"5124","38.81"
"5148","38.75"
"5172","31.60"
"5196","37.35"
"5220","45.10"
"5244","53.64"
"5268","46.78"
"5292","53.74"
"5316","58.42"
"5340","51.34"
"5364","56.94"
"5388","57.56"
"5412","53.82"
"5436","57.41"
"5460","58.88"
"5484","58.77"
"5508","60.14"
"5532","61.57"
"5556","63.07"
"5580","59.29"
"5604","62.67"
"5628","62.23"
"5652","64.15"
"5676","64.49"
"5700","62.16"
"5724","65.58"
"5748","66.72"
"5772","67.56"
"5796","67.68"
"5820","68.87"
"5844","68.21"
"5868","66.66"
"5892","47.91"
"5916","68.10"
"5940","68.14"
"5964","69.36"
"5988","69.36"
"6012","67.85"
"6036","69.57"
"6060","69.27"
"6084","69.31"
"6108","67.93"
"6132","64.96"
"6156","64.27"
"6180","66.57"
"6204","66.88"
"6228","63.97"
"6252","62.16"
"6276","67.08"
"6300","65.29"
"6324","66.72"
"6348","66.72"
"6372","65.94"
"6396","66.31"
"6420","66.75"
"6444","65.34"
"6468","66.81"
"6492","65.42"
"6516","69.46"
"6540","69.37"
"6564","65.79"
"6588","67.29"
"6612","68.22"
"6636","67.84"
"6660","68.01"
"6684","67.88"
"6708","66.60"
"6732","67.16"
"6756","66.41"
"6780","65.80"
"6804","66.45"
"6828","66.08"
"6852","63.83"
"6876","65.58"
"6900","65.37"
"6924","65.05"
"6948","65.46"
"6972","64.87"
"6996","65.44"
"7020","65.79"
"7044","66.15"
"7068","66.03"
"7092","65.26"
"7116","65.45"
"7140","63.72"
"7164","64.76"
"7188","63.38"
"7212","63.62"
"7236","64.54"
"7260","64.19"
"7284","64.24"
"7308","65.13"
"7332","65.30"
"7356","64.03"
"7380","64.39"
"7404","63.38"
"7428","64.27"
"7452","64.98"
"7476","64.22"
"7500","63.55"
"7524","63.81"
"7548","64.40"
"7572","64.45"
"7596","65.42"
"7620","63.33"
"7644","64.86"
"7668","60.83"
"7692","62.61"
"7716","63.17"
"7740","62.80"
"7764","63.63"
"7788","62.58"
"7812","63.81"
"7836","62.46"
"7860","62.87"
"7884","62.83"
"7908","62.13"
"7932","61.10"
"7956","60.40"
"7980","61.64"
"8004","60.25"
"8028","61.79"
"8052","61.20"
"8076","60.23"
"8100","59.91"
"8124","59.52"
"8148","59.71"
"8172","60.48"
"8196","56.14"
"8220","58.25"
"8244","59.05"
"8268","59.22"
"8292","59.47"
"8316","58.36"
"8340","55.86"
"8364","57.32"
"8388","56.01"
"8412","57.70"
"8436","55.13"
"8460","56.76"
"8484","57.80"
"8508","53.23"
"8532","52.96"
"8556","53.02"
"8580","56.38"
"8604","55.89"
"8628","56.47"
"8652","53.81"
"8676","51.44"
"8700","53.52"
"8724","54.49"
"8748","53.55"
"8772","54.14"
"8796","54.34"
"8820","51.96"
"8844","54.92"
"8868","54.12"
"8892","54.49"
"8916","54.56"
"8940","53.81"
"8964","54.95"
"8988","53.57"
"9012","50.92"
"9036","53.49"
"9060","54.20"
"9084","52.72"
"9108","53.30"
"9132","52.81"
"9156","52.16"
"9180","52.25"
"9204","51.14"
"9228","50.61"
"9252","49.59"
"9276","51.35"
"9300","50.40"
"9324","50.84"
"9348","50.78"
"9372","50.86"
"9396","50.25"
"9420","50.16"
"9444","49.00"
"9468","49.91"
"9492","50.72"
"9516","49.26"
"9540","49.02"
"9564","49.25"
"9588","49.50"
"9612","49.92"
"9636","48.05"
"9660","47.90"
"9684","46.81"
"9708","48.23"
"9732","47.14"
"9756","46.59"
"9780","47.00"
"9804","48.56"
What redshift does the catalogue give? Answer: 0.000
